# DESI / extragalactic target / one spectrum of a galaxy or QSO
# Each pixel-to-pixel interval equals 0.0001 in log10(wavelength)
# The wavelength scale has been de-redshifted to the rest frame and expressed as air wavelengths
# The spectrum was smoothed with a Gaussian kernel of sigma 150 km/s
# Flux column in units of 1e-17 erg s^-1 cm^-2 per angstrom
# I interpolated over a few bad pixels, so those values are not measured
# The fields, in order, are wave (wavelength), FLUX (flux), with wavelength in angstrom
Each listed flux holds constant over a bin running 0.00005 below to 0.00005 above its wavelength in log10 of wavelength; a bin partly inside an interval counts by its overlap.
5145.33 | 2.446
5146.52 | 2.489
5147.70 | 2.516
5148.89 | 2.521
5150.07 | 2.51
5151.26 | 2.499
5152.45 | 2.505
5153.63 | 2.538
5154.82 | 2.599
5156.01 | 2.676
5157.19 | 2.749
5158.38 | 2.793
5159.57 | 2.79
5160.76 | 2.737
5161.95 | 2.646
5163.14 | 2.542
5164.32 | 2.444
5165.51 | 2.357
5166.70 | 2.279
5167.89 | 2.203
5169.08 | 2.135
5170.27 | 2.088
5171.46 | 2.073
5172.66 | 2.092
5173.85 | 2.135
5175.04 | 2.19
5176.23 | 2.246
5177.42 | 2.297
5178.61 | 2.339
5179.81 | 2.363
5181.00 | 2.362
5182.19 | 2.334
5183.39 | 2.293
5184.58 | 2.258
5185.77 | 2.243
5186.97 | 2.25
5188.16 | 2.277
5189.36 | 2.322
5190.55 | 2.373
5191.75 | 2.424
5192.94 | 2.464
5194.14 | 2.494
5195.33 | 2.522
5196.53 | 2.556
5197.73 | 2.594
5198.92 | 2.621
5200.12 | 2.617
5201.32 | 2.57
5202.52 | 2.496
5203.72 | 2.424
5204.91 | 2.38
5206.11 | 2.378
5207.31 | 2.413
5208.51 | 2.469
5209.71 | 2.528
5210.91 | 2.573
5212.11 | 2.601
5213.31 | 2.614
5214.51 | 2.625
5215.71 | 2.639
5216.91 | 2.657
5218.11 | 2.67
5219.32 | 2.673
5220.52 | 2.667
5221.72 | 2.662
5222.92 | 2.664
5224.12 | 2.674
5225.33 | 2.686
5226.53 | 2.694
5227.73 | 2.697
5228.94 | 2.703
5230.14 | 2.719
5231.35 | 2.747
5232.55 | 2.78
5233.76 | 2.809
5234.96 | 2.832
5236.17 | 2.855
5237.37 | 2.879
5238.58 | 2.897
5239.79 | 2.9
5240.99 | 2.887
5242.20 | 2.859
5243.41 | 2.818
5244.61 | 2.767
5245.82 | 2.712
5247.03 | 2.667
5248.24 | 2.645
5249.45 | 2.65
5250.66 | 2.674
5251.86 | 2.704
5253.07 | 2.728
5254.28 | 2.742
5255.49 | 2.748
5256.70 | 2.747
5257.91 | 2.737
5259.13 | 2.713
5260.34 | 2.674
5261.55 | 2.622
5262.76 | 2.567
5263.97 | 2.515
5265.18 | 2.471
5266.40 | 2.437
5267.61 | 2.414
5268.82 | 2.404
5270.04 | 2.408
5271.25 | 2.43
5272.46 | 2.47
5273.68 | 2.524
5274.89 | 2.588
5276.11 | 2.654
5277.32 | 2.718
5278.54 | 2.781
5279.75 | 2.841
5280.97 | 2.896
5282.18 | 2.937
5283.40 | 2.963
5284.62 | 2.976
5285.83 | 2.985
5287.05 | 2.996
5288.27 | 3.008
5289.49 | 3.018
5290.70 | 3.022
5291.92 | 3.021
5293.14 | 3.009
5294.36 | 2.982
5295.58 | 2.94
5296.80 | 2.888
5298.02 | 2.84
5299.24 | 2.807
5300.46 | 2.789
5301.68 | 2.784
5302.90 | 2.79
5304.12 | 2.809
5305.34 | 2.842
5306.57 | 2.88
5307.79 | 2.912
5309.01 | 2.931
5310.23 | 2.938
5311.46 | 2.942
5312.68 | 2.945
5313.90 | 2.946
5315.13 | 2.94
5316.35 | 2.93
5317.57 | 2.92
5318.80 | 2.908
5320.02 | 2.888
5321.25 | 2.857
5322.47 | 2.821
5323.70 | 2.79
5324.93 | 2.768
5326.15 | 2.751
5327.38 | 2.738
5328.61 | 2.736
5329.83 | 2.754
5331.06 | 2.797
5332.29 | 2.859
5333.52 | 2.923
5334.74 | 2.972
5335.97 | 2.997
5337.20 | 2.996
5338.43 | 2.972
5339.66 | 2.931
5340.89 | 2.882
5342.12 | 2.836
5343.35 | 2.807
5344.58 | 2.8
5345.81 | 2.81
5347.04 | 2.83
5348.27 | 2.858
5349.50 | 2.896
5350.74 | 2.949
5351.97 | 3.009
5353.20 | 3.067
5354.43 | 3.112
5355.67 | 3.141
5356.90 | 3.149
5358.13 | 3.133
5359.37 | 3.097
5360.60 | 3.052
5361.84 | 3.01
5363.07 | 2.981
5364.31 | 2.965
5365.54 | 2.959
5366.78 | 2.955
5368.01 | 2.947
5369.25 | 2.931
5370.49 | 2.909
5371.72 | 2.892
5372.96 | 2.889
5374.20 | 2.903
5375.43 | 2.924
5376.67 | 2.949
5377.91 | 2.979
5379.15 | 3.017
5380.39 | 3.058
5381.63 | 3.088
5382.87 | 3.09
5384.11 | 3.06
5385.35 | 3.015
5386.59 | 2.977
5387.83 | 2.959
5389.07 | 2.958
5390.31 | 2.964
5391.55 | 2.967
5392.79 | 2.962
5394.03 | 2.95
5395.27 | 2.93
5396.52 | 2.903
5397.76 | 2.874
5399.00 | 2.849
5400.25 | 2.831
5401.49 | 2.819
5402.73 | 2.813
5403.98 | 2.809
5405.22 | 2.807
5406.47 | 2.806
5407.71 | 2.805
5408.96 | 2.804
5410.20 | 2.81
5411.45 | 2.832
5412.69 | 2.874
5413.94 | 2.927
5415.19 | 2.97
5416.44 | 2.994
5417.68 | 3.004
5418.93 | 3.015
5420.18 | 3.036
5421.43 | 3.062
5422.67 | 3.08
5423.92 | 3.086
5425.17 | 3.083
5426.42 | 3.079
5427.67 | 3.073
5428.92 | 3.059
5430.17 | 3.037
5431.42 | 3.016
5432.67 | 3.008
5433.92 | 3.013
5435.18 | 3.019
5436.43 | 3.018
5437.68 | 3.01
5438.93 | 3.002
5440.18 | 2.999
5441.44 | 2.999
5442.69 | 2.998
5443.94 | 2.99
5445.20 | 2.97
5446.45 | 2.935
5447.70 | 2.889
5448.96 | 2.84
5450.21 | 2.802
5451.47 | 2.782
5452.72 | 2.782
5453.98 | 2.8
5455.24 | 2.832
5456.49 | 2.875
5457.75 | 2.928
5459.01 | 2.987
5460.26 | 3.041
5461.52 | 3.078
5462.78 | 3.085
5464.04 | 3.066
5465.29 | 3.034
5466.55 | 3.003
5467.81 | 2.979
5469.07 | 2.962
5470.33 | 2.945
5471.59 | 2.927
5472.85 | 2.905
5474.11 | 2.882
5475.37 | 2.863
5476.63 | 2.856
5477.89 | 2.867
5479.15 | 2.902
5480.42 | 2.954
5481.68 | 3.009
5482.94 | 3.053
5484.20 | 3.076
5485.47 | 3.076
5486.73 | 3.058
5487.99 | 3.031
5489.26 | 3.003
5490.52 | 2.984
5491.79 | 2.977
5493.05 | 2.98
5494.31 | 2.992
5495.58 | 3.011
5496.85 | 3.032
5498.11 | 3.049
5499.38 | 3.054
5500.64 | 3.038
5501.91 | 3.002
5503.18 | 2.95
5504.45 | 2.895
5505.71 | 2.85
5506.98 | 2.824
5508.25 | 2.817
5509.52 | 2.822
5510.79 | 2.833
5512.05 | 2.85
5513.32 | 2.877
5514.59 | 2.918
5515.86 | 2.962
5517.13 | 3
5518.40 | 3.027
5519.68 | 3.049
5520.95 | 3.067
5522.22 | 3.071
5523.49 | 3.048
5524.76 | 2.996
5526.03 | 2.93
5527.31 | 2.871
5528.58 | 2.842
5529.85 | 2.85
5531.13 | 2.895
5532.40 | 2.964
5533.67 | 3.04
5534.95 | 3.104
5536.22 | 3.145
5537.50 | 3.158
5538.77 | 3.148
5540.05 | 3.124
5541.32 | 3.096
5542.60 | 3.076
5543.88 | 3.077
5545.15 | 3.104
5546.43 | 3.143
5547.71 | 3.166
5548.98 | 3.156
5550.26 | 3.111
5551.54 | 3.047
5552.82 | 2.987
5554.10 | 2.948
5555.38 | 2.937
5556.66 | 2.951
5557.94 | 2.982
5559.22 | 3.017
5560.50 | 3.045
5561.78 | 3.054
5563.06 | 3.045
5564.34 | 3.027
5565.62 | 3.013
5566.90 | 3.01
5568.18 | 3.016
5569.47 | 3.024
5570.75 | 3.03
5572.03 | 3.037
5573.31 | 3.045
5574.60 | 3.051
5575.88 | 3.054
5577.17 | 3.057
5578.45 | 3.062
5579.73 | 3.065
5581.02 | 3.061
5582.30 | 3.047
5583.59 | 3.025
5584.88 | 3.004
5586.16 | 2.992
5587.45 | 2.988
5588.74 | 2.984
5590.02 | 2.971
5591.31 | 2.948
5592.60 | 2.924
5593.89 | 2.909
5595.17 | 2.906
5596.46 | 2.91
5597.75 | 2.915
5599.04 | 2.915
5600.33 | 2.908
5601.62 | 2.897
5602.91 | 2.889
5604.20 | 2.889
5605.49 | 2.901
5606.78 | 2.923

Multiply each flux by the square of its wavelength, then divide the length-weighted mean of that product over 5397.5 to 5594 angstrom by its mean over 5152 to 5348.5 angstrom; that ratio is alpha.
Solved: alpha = 1.22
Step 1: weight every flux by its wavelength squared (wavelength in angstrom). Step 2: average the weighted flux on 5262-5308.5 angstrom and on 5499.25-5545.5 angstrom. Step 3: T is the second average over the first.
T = 1.17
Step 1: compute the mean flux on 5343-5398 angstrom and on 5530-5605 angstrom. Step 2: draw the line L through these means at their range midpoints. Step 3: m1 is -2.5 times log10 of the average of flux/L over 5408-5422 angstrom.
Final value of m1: 0.018 mag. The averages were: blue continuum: 2.97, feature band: 2.93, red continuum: 3.02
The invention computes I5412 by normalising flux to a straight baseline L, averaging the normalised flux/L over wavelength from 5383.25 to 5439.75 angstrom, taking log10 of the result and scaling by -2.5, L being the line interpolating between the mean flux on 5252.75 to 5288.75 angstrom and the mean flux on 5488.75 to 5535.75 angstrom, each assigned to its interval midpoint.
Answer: -0.04 mag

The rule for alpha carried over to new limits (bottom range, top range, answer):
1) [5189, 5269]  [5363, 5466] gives 1.20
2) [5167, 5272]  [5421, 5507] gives 1.28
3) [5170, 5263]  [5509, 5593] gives 1.33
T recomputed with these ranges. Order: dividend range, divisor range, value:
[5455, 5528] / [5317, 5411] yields 1.07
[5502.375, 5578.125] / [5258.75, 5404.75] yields 1.13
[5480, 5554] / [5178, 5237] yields 1.32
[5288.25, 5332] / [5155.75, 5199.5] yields 1.27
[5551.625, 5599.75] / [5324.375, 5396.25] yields 1.10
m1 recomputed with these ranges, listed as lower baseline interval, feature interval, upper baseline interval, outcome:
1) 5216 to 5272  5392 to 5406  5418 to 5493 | 0.01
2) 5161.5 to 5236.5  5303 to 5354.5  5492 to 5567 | -0.08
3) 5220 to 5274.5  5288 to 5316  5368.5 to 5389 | -0.04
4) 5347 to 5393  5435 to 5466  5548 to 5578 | 0.02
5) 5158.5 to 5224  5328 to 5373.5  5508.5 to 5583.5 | -0.09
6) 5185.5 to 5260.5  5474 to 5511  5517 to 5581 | 0.00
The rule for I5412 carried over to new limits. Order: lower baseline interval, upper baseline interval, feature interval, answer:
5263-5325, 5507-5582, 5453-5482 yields 0.00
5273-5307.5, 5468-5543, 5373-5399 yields -0.02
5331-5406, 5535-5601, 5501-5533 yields 0.03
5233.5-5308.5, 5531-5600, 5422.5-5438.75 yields -0.05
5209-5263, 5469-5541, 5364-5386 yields -0.05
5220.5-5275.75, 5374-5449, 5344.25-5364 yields -0.05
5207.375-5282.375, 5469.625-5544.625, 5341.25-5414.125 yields -0.04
